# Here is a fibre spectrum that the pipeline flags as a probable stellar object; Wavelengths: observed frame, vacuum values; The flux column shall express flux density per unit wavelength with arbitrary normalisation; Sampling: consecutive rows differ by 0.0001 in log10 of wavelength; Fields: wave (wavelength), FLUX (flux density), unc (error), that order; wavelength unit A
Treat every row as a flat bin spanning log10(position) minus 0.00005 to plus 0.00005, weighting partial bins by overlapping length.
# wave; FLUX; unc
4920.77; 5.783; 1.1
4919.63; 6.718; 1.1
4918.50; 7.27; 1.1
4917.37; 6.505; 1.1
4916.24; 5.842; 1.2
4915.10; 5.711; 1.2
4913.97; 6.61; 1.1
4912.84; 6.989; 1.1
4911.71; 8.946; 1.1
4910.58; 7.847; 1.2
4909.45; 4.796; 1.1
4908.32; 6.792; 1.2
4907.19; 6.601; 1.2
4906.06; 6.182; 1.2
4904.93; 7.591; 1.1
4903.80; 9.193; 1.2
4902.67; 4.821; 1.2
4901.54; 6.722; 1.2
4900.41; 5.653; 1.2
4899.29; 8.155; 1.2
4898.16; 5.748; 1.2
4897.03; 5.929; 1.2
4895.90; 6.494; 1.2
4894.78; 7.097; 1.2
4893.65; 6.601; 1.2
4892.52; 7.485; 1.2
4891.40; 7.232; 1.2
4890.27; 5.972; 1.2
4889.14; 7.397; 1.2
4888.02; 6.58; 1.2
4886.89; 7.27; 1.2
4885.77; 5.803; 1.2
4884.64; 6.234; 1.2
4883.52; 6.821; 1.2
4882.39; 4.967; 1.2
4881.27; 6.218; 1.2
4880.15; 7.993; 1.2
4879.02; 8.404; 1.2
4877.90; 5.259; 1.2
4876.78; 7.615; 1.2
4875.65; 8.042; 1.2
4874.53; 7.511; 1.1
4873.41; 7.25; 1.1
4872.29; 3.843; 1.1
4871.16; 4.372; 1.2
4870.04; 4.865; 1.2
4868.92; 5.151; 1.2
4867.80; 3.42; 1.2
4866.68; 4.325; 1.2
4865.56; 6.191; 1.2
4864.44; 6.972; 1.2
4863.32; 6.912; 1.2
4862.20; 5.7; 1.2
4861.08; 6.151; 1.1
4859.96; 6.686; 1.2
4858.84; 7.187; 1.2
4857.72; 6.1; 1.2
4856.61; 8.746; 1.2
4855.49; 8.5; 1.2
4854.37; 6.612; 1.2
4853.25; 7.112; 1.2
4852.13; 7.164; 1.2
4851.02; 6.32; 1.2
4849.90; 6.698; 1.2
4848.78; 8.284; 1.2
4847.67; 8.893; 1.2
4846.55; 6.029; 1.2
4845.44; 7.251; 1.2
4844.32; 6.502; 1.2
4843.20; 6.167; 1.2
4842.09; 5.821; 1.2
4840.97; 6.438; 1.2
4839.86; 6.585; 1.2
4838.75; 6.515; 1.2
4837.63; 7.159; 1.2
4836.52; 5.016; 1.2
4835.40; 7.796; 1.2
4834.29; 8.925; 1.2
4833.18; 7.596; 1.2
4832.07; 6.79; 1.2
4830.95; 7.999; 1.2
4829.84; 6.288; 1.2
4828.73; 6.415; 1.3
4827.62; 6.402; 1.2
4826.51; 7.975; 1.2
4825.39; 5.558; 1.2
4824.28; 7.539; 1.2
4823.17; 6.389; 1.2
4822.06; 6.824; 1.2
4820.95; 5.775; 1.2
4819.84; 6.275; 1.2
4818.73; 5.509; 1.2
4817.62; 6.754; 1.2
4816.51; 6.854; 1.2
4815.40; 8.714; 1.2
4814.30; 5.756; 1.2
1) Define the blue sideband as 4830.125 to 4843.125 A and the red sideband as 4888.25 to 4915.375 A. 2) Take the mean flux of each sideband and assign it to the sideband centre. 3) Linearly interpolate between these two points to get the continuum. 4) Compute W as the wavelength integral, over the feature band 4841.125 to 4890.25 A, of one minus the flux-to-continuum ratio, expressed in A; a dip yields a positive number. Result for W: 2.3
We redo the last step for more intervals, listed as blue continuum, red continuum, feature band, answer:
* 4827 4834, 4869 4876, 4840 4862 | -1.8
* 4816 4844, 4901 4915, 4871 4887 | 0.6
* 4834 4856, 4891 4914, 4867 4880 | 1.7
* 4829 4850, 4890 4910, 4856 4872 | 2.2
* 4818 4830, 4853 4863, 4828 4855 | -0.9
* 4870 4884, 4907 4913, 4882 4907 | 0.4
